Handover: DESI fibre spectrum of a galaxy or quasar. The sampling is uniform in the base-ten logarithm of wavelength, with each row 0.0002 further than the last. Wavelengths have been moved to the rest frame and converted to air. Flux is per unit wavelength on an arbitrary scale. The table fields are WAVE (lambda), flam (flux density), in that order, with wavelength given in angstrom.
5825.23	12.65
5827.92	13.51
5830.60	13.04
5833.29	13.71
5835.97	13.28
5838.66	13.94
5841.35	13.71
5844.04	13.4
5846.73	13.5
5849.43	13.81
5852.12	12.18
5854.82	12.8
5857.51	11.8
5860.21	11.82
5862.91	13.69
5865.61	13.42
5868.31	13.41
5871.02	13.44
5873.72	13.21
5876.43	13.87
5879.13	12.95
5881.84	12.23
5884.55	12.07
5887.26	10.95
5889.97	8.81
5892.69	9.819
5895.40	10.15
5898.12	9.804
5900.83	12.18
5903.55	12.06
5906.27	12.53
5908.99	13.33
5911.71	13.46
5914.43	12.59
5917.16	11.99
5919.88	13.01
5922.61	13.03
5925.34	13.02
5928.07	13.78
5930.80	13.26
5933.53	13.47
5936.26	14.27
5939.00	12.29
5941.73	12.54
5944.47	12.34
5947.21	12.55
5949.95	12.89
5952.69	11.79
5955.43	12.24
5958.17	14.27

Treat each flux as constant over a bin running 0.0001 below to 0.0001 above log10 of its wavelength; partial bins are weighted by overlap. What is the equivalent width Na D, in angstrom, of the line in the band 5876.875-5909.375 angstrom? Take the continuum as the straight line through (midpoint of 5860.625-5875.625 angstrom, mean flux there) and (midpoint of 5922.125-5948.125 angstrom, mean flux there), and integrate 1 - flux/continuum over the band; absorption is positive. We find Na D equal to 4.5 angstrom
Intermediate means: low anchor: 13.3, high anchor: 13.1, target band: 11.4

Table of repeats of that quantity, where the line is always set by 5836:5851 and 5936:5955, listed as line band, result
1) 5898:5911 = 0.7 angstrom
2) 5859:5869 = 0.2 angstrom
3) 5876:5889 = 1.0 angstrom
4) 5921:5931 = -0.4 angstrom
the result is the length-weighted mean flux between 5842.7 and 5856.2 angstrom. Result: 13.1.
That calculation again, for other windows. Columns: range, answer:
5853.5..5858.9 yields 12.3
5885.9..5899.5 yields 9.91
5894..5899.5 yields 10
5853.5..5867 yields 12.7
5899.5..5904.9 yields 12.1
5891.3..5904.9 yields 10.8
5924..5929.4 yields 13.4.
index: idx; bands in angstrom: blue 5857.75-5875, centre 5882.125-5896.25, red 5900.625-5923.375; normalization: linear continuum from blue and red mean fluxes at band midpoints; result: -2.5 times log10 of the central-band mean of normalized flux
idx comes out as 0.222 mag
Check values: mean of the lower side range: 13.1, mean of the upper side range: 12.7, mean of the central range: 10.5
